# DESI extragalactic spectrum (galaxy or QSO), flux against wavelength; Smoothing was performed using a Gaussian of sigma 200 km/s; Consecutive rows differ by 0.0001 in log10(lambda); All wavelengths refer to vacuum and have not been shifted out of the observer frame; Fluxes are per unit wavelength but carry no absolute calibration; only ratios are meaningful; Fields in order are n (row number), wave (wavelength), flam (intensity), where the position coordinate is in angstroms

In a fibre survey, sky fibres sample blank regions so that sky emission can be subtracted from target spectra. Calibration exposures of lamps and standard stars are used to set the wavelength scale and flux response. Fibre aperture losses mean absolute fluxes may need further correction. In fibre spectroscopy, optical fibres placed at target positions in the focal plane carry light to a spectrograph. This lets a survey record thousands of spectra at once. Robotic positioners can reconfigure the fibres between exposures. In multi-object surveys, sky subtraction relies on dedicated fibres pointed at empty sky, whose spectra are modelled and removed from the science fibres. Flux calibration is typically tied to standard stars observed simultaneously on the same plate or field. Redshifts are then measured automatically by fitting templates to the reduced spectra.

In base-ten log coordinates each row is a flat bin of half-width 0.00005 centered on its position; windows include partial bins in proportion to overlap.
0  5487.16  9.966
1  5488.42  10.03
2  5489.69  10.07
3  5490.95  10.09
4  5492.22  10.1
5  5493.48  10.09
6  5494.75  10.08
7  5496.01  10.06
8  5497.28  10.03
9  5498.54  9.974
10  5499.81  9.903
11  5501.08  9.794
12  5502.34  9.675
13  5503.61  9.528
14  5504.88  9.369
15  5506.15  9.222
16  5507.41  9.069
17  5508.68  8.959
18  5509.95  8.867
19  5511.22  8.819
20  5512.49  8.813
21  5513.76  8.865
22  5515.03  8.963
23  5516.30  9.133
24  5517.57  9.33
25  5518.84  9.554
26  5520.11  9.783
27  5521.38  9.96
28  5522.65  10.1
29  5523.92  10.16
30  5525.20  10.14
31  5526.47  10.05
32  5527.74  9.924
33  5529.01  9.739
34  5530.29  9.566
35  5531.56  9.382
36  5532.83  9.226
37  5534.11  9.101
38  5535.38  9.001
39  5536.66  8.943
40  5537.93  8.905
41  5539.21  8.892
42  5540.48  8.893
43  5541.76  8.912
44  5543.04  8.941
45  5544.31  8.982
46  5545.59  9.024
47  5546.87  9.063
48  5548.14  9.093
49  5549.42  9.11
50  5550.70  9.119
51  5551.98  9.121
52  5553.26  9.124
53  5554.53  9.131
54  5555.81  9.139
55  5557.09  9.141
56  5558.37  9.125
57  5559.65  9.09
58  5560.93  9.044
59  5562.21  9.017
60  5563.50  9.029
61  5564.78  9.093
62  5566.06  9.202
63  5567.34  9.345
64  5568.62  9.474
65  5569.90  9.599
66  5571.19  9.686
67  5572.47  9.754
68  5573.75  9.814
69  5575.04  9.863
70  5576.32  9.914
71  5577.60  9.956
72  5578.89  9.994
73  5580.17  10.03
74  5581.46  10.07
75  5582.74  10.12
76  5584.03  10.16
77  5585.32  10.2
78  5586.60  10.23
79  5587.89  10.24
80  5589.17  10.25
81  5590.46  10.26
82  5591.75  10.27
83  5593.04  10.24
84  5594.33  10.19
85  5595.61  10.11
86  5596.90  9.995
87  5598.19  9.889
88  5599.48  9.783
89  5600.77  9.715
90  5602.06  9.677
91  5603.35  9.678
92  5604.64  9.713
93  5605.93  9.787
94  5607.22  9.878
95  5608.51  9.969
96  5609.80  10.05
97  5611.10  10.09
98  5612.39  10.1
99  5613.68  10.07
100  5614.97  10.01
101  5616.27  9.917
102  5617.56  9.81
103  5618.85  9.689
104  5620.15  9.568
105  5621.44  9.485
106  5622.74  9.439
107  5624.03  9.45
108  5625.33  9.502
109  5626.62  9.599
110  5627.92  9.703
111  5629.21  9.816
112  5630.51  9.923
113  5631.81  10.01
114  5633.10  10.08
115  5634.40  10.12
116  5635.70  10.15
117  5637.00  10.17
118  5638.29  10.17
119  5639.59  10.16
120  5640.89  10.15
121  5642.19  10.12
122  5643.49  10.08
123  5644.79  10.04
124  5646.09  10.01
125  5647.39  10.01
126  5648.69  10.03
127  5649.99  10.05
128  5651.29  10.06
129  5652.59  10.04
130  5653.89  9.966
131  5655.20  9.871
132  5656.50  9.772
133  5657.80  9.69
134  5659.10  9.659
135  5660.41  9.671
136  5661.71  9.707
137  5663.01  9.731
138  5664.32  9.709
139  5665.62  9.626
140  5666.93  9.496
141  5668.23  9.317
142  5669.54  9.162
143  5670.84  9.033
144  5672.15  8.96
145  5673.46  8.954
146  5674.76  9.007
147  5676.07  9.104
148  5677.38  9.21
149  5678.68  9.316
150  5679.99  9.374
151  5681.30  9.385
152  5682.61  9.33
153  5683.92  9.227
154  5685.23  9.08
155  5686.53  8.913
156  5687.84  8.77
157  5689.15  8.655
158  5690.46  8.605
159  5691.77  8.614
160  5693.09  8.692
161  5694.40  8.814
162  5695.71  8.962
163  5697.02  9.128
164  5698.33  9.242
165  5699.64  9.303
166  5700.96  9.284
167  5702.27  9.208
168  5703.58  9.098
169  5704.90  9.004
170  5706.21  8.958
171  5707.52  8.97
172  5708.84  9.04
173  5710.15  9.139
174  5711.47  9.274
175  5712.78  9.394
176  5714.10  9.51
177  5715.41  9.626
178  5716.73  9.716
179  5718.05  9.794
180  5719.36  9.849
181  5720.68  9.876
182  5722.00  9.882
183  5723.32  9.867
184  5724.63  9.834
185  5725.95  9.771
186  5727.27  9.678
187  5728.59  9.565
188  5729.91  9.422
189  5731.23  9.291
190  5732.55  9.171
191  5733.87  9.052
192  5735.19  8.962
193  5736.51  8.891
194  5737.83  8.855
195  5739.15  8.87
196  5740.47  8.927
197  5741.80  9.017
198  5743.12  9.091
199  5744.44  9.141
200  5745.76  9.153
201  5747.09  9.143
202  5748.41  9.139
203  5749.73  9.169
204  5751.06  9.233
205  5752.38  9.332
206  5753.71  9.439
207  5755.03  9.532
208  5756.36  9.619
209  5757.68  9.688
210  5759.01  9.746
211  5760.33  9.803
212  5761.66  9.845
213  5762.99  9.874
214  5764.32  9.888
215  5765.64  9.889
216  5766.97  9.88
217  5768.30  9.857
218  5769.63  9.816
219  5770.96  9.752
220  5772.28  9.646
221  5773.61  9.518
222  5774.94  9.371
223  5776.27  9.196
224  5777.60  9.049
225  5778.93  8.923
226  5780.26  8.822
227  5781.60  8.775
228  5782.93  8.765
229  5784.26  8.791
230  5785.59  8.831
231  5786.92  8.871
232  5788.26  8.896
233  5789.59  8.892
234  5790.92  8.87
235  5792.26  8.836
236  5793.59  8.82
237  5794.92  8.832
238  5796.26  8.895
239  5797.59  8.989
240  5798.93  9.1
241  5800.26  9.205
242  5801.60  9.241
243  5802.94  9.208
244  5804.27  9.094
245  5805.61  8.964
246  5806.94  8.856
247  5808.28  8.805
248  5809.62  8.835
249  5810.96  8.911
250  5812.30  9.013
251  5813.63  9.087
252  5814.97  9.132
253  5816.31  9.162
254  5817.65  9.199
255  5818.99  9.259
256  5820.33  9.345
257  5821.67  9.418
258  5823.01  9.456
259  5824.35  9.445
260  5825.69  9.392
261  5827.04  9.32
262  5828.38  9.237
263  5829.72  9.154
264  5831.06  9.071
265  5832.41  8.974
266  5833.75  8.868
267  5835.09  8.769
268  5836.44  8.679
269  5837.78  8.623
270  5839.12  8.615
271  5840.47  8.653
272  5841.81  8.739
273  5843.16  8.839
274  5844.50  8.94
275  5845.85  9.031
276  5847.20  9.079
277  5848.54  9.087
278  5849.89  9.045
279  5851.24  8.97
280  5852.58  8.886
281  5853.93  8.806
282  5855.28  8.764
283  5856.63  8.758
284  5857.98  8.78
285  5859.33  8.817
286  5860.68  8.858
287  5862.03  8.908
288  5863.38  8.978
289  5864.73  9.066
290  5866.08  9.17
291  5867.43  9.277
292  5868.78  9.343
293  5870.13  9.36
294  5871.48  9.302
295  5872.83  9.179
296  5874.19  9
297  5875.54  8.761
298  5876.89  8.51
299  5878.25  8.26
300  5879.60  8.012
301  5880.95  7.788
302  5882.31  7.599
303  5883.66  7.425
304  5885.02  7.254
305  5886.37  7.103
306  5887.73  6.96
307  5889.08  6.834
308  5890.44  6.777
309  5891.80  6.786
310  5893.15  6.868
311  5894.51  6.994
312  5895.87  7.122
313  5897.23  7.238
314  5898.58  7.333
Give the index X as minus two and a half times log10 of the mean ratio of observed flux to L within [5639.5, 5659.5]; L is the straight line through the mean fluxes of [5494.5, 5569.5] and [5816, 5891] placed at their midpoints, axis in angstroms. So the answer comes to -0.10 mag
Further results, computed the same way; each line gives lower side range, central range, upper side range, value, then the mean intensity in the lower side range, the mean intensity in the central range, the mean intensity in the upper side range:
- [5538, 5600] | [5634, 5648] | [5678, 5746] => -0.080 mag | 9.55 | 10.1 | 9.22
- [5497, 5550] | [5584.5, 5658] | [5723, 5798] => -0.071 mag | 9.35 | 9.95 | 9.28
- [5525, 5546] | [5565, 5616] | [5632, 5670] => -0.041 mag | 9.26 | 9.93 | 9.9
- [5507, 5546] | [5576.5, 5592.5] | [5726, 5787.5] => -0.094 mag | 9.29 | 10.1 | 9.32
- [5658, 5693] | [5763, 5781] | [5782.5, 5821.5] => -0.055 mag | 9.21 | 9.52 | 9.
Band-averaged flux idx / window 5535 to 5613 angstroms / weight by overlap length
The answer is 9.58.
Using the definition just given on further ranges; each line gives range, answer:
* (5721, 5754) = 9.28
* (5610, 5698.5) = 9.58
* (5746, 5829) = 9.24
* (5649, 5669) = 9.76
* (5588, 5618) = 9.98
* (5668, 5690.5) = 9.09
